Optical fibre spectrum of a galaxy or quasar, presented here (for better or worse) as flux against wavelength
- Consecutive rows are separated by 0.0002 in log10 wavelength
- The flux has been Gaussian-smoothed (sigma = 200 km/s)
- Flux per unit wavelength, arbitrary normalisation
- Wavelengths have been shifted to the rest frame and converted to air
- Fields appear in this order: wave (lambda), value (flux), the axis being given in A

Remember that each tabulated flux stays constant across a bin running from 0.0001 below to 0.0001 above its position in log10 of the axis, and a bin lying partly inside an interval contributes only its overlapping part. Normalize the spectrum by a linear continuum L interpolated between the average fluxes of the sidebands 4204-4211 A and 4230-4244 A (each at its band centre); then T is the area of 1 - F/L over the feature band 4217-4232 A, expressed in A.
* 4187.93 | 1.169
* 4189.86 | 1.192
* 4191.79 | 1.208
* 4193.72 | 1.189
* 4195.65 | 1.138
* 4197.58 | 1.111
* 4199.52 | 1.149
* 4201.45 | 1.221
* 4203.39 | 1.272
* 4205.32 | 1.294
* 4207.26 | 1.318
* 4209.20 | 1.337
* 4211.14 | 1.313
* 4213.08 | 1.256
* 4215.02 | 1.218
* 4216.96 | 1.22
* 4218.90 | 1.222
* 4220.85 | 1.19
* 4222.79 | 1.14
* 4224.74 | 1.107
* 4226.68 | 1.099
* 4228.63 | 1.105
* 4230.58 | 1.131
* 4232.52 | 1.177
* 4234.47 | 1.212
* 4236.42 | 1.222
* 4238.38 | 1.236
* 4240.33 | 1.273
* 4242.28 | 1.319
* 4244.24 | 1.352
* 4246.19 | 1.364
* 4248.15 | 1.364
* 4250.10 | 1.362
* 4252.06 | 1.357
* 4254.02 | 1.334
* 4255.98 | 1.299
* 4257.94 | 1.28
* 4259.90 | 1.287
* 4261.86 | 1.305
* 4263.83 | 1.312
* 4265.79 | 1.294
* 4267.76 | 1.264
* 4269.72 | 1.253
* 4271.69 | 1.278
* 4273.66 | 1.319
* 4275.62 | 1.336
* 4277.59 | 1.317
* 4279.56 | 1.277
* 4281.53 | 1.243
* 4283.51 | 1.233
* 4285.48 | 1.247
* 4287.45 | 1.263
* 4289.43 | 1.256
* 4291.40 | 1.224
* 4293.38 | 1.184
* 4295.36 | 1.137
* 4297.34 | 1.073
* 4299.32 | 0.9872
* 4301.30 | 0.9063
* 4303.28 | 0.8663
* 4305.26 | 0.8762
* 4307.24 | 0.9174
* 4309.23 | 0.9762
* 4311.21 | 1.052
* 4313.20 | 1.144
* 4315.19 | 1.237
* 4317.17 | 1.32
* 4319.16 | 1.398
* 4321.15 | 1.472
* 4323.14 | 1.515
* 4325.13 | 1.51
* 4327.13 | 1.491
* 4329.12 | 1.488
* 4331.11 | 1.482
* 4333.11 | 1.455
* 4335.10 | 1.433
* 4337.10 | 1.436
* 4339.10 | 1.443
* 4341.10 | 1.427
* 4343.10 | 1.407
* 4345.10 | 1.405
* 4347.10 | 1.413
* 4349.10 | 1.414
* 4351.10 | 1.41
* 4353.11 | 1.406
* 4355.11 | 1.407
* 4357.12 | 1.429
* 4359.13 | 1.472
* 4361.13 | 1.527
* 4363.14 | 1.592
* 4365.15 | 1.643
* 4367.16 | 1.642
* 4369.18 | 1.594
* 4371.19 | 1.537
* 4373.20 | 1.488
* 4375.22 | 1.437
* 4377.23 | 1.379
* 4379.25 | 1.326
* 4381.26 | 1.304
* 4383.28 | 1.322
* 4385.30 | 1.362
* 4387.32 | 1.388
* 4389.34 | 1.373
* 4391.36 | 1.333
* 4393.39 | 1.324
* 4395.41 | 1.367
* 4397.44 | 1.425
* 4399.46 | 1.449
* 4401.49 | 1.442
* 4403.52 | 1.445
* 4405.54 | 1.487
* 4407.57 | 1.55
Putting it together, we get 1.4 A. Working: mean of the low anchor 1.31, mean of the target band 1.15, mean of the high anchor 1.23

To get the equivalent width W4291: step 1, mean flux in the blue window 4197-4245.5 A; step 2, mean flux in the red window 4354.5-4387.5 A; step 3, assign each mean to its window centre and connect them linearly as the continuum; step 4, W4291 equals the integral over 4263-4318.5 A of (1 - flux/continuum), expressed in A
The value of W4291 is 6.7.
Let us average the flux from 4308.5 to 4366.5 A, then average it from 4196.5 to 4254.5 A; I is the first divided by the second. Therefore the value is 1.14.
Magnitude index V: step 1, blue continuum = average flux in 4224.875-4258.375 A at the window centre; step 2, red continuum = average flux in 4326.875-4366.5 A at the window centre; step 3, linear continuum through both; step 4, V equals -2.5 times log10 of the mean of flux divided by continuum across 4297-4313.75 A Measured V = 0.38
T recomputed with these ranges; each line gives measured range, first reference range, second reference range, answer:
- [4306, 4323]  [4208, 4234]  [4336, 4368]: 2.3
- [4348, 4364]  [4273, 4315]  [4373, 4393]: -2.0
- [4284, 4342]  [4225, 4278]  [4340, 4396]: 4.7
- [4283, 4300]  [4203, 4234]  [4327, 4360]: 2.0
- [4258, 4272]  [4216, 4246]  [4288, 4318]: -1.7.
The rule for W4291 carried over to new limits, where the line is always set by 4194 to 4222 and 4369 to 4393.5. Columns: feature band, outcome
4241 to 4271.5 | -0.9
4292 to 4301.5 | 1.7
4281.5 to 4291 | 0.4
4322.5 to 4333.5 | -1.2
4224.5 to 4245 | 0.8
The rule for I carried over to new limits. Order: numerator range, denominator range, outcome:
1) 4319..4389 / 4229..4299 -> 1.15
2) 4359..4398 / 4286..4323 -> 1.27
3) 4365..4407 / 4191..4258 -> 1.15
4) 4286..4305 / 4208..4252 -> 0.88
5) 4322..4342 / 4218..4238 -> 1.26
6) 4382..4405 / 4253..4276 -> 1.07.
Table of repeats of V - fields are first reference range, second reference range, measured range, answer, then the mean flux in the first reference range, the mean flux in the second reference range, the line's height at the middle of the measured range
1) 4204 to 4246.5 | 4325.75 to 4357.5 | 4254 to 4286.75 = 0.02 mag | 1.23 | 1.43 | 1.31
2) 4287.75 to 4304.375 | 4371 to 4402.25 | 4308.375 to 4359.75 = -0.15 mag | 1.09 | 1.39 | 1.21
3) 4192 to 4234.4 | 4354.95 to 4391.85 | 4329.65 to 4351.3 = -0.02 mag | 1.2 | 1.45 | 1.4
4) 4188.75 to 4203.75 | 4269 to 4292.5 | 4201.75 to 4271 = -0.03 mag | 1.18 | 1.27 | 1.22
